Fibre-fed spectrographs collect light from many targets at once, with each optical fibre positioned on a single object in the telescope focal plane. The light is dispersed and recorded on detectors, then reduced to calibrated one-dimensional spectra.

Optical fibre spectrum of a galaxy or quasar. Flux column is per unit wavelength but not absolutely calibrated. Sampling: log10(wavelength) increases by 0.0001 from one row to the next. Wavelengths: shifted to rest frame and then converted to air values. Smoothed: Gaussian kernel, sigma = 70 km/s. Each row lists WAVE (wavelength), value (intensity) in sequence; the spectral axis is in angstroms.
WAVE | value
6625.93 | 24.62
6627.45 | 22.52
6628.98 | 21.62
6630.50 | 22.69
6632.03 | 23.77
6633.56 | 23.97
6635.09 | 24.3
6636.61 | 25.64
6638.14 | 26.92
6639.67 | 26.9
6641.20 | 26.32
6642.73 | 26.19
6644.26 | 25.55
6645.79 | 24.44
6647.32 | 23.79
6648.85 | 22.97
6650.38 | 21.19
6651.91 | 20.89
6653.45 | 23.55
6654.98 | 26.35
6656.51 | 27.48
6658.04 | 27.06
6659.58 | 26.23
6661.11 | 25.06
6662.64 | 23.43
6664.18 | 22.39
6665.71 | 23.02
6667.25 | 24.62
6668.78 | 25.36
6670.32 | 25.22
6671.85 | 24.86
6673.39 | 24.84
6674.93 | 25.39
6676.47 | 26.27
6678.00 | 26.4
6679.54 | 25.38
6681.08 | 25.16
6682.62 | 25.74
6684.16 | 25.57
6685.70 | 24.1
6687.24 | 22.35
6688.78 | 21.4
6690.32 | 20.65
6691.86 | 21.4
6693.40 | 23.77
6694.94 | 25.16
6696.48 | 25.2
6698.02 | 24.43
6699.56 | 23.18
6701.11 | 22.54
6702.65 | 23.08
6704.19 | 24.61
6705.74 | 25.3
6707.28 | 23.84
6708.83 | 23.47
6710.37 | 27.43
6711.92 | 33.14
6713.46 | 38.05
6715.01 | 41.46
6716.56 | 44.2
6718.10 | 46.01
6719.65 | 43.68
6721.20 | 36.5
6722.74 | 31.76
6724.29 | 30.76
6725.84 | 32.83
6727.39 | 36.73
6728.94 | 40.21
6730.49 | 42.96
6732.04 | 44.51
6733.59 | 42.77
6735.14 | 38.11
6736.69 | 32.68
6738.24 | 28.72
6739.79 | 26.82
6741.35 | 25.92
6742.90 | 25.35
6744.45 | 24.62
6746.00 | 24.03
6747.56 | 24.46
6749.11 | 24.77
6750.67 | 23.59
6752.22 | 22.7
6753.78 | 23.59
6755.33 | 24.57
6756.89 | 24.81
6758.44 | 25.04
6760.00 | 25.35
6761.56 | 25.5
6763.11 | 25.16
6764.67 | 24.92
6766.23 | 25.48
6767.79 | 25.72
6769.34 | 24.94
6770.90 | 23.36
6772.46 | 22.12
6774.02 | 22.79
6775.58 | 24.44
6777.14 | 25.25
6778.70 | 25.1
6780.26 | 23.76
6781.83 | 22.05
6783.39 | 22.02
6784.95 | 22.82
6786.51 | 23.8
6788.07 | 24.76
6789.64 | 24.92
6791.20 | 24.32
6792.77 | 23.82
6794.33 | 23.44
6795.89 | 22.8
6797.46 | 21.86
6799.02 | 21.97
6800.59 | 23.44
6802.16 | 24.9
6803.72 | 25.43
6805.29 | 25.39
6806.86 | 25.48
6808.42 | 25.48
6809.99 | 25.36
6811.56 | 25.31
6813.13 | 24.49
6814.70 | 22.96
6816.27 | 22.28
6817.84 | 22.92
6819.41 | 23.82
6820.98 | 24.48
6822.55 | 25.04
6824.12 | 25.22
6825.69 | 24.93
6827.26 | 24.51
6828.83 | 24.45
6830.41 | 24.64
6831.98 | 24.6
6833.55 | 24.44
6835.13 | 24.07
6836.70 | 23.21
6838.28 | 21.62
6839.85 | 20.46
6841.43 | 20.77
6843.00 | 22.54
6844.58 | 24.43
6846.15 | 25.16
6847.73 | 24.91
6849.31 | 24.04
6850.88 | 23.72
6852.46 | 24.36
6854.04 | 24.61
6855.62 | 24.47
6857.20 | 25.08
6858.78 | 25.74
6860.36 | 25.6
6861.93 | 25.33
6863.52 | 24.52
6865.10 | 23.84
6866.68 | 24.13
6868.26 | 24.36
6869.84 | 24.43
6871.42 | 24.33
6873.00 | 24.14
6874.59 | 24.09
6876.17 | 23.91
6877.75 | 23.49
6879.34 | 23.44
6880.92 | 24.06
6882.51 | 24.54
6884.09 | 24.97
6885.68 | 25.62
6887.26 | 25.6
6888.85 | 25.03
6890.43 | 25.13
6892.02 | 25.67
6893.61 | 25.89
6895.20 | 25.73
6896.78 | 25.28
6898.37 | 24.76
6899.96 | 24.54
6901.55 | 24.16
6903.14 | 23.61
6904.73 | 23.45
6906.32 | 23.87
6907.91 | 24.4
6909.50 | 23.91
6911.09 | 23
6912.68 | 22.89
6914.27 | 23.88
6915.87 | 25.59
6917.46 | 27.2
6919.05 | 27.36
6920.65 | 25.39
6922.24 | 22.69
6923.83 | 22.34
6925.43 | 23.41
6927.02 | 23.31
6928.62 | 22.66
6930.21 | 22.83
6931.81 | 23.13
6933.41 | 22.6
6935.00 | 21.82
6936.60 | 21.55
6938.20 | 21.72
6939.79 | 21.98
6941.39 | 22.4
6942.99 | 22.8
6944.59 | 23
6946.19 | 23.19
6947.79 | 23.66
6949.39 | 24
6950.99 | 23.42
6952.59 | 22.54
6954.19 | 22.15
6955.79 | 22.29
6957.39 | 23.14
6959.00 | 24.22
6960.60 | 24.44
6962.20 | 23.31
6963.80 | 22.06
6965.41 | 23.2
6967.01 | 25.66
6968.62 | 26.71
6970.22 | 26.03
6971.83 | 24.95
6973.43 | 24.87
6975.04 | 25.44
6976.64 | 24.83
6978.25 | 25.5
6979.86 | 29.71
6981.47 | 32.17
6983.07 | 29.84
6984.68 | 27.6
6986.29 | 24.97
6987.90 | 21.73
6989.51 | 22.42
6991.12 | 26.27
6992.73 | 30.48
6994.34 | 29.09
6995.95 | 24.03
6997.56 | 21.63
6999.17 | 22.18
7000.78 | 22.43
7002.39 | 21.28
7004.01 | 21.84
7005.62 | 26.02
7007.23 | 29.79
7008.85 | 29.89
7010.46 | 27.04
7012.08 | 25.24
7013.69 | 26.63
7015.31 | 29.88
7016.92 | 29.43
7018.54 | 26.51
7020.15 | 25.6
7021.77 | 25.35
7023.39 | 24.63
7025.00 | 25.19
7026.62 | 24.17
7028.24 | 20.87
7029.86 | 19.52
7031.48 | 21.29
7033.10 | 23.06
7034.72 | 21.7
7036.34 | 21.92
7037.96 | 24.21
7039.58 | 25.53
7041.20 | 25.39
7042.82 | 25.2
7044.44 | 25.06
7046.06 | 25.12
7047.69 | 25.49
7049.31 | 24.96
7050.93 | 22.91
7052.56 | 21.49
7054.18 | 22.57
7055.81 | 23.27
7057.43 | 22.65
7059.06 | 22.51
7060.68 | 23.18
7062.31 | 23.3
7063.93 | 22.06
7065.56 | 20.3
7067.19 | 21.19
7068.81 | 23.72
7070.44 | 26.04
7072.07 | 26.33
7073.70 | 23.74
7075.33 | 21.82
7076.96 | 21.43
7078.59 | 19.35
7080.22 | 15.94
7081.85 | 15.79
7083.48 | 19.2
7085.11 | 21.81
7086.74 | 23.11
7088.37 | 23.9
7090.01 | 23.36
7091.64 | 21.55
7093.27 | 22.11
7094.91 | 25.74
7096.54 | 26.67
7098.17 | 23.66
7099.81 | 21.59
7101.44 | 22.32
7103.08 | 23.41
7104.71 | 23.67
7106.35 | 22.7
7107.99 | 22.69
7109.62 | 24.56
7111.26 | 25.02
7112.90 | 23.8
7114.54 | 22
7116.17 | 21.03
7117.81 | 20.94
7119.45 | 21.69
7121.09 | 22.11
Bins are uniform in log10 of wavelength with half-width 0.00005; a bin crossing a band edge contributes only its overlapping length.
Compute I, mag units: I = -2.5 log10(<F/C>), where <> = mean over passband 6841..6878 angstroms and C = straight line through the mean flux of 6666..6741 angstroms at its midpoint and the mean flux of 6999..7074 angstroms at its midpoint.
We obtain 0.12 mag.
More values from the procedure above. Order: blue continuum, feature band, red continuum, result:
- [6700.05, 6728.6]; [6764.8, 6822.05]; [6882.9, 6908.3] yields 0.21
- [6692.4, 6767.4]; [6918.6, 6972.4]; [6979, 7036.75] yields 0.13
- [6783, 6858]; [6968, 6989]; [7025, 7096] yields -0.15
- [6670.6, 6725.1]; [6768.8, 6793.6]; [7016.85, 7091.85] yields 0.13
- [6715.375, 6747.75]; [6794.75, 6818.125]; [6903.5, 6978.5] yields 0.27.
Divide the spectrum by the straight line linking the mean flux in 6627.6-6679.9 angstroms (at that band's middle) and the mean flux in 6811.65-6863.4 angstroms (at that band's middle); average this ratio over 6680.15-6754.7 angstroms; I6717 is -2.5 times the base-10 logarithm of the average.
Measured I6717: -0.20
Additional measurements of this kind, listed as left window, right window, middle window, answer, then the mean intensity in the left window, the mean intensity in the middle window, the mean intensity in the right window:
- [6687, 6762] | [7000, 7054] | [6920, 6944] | 0.15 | 29.3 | 22.7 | 24.7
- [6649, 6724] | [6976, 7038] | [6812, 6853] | 0.10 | 26.8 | 23.8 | 25.3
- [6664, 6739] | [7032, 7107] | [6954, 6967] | 0.07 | 29.4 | 23.3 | 22.9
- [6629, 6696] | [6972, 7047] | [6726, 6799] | -0.08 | 24.5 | 26.7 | 25.3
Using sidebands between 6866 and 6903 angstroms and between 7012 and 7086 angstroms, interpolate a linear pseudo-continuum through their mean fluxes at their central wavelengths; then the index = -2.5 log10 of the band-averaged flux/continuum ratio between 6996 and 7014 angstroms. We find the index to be -0.05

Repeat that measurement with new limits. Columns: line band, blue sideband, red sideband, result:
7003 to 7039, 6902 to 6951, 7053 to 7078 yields -0.09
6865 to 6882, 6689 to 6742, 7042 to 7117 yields 0.15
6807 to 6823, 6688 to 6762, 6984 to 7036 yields 0.16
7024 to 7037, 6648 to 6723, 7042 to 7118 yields 0.05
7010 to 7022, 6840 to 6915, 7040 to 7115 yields -0.16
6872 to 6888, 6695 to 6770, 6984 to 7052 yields 0.12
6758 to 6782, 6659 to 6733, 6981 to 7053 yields 0.14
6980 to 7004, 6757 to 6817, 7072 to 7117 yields -0.11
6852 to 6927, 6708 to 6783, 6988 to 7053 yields 0.11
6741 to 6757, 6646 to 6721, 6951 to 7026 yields 0.08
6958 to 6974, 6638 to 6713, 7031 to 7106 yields -0.05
